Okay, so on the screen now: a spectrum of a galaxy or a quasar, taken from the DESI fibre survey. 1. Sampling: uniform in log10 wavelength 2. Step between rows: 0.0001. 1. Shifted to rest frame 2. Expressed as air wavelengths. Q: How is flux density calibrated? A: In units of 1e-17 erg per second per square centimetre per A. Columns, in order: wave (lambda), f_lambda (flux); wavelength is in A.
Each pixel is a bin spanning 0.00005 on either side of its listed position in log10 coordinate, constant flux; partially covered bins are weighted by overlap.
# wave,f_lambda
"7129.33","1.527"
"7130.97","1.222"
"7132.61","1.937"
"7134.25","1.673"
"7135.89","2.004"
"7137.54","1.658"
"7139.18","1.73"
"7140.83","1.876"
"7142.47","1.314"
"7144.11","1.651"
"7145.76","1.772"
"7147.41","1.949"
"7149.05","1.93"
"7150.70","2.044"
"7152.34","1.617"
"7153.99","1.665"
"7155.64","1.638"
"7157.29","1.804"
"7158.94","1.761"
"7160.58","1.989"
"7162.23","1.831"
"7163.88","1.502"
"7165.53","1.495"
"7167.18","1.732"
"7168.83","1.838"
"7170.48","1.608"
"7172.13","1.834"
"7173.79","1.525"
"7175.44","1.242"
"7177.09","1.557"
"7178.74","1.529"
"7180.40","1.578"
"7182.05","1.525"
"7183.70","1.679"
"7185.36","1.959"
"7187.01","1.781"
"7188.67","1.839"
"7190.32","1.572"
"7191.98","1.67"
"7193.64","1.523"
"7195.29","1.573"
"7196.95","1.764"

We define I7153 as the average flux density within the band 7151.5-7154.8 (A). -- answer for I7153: 1.65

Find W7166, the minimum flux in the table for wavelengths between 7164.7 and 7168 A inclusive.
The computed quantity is 1.495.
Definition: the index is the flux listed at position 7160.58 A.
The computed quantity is 1.989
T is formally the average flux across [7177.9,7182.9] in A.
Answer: 1.55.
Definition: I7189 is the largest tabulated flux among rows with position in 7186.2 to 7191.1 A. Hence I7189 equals 1.839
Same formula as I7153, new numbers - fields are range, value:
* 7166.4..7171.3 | 1.73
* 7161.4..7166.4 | 1.61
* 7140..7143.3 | 1.6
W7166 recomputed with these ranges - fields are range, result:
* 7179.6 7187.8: 1.525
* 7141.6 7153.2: 1.314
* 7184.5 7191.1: 1.572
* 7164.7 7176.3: 1.242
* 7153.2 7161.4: 1.638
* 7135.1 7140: 1.658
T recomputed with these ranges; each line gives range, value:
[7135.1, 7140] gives 1.79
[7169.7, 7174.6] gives 1.65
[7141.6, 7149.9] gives 1.73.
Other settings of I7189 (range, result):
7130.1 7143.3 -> 2.004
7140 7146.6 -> 1.876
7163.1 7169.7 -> 1.838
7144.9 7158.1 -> 2.044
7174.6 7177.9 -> 1.557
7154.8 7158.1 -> 1.804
